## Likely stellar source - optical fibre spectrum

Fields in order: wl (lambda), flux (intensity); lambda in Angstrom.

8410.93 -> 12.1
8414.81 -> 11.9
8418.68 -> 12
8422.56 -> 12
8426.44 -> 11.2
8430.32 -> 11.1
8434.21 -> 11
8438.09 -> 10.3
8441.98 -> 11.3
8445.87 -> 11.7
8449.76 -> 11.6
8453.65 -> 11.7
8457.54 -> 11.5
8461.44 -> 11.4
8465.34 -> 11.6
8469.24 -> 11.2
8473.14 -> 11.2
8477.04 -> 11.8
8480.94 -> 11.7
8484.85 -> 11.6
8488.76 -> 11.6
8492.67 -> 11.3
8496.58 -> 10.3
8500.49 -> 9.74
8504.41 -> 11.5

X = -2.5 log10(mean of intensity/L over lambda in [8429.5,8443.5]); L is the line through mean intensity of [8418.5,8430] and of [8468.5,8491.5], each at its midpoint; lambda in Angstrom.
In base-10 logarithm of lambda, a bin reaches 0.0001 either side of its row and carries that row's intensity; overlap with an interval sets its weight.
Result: 0.07 mag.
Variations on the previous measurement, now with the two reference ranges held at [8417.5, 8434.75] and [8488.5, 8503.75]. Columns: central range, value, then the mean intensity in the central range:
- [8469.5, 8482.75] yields -0.06 mag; 11.5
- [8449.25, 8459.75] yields -0.04 mag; 11.6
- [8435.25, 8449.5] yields 0.01 mag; 11.2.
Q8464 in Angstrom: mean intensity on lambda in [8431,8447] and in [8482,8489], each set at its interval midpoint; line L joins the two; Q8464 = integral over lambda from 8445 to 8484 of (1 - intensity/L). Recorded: -0.7 Angstrom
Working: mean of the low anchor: 11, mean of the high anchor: 11.6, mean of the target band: 11.5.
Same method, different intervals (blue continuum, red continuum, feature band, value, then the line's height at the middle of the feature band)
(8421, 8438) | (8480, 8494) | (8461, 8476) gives 0.08 Angstrom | 11.4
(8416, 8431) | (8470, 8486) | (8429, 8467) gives 0.90 Angstrom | 11.6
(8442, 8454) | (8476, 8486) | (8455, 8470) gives 0.25 Angstrom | 11.6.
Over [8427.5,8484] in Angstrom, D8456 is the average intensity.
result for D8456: 11.4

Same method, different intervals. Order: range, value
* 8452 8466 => 11.5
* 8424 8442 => 11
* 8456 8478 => 11.4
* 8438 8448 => 11.3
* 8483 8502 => 10.9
